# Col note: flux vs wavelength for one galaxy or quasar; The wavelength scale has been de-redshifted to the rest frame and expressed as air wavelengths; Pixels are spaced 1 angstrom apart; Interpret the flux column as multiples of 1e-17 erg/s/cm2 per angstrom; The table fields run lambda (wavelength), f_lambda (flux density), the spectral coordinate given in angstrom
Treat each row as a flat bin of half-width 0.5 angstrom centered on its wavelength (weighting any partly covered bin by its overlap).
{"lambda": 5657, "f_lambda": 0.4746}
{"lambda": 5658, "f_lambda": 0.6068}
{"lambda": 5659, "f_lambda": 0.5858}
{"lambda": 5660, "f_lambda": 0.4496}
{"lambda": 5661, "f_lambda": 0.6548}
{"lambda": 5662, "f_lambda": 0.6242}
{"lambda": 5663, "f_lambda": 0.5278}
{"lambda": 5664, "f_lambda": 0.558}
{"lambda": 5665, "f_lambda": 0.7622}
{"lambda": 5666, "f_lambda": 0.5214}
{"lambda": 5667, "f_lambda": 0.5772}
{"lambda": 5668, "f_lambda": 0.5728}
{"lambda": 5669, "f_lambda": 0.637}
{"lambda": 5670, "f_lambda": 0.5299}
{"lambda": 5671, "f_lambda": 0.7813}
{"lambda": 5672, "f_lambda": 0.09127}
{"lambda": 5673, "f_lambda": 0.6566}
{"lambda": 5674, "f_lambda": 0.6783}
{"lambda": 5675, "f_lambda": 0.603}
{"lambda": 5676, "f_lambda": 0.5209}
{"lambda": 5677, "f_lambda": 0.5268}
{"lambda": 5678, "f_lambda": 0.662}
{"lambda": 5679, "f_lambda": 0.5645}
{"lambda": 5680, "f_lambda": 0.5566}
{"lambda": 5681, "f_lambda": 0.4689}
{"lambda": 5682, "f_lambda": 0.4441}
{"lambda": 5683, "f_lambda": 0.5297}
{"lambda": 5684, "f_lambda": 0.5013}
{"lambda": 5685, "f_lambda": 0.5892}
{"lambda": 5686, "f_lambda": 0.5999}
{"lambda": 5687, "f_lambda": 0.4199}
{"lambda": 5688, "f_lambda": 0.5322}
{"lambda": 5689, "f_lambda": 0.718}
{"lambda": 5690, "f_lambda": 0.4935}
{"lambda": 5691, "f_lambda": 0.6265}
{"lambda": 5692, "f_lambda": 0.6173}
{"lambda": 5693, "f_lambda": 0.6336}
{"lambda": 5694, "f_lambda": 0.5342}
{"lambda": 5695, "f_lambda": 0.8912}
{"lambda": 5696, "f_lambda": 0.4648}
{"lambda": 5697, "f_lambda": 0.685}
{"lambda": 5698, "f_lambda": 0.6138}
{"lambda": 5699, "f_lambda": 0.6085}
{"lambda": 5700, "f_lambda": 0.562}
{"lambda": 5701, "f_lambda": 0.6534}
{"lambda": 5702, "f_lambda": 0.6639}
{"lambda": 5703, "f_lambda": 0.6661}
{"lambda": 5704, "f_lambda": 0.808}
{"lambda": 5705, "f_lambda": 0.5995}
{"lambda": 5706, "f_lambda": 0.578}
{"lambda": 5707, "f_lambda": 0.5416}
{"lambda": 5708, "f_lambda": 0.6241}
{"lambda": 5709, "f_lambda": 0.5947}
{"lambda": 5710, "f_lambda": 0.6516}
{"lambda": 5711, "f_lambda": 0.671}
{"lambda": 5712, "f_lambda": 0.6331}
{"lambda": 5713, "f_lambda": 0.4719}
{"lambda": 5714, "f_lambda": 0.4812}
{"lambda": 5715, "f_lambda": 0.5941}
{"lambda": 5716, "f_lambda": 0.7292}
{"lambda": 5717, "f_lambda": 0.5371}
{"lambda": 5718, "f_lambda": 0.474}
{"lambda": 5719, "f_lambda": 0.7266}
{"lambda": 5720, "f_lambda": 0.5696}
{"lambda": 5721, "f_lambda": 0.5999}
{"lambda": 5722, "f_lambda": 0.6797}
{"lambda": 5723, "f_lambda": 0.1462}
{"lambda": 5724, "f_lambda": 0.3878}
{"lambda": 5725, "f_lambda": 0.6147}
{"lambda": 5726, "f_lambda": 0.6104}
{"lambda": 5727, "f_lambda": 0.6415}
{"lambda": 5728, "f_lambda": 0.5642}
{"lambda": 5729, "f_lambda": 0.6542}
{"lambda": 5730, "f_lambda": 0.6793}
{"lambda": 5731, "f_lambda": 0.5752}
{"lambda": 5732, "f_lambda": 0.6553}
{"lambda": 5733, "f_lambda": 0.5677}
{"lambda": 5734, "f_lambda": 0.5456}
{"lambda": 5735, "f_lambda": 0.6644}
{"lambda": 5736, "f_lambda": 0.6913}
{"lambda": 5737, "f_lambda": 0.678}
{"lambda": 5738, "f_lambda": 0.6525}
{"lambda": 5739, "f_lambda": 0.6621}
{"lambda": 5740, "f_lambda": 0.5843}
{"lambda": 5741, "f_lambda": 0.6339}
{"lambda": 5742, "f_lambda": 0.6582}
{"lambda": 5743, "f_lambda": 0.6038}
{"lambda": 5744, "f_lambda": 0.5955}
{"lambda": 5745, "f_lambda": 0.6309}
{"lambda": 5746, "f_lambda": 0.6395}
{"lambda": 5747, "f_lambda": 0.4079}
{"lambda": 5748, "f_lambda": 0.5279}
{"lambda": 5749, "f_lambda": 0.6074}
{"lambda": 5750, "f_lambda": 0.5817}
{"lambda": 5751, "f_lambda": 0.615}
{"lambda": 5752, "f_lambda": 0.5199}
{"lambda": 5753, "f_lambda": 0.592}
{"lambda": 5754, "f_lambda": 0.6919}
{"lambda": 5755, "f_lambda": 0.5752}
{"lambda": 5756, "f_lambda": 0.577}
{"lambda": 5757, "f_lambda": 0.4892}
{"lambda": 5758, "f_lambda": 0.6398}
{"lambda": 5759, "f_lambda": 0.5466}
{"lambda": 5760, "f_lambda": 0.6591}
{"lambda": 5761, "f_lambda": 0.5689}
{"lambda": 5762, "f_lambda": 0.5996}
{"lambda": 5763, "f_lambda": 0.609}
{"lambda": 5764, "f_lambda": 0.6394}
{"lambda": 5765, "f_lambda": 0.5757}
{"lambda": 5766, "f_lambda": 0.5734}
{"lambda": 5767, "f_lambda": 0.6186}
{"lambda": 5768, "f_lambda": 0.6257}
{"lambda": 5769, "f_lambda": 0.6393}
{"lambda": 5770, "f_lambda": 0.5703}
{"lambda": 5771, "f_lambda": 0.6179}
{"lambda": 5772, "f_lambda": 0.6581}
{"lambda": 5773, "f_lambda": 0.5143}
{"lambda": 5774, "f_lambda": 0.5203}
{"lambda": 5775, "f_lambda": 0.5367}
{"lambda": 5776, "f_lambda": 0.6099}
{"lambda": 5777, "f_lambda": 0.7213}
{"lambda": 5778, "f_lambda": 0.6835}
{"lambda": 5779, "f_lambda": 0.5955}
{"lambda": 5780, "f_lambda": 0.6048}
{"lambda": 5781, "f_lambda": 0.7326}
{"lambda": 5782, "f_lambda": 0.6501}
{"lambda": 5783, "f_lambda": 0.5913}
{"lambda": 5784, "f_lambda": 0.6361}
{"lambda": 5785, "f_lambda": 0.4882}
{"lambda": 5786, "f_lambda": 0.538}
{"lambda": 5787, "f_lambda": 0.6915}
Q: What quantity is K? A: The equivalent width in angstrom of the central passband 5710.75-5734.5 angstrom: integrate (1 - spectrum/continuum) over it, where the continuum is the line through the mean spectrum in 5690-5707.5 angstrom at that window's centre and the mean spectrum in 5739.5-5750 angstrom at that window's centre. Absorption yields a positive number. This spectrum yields 1.3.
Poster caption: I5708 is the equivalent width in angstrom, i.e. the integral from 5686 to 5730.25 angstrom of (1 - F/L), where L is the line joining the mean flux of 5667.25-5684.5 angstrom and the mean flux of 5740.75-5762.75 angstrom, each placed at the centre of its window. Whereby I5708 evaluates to -2.38 angstrom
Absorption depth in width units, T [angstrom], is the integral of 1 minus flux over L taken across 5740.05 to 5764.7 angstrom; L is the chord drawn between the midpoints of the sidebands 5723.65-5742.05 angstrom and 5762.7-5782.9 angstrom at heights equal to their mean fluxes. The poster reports 1.0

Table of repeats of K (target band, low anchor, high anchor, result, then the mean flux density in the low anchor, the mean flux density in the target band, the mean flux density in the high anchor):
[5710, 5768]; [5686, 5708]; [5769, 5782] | 2.2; 0.615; 0.592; 0.616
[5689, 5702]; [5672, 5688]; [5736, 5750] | -1.5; 0.54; 0.621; 0.608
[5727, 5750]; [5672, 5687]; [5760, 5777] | -1.3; 0.544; 0.613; 0.598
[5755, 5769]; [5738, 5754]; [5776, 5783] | 0.7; 0.596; 0.595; 0.655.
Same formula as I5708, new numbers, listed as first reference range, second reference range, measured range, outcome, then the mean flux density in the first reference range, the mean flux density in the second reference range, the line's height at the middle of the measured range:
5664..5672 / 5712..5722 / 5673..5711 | -0.7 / 0.588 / 0.584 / 0.586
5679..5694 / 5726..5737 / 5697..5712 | -1.3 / 0.552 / 0.626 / 0.581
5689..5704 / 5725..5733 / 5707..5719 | 0.7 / 0.632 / 0.621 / 0.627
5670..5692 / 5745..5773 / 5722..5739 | -0.3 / 0.552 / 0.591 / 0.576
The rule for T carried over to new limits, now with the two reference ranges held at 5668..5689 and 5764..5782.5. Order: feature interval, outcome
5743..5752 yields 0.34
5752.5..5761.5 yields 0.15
